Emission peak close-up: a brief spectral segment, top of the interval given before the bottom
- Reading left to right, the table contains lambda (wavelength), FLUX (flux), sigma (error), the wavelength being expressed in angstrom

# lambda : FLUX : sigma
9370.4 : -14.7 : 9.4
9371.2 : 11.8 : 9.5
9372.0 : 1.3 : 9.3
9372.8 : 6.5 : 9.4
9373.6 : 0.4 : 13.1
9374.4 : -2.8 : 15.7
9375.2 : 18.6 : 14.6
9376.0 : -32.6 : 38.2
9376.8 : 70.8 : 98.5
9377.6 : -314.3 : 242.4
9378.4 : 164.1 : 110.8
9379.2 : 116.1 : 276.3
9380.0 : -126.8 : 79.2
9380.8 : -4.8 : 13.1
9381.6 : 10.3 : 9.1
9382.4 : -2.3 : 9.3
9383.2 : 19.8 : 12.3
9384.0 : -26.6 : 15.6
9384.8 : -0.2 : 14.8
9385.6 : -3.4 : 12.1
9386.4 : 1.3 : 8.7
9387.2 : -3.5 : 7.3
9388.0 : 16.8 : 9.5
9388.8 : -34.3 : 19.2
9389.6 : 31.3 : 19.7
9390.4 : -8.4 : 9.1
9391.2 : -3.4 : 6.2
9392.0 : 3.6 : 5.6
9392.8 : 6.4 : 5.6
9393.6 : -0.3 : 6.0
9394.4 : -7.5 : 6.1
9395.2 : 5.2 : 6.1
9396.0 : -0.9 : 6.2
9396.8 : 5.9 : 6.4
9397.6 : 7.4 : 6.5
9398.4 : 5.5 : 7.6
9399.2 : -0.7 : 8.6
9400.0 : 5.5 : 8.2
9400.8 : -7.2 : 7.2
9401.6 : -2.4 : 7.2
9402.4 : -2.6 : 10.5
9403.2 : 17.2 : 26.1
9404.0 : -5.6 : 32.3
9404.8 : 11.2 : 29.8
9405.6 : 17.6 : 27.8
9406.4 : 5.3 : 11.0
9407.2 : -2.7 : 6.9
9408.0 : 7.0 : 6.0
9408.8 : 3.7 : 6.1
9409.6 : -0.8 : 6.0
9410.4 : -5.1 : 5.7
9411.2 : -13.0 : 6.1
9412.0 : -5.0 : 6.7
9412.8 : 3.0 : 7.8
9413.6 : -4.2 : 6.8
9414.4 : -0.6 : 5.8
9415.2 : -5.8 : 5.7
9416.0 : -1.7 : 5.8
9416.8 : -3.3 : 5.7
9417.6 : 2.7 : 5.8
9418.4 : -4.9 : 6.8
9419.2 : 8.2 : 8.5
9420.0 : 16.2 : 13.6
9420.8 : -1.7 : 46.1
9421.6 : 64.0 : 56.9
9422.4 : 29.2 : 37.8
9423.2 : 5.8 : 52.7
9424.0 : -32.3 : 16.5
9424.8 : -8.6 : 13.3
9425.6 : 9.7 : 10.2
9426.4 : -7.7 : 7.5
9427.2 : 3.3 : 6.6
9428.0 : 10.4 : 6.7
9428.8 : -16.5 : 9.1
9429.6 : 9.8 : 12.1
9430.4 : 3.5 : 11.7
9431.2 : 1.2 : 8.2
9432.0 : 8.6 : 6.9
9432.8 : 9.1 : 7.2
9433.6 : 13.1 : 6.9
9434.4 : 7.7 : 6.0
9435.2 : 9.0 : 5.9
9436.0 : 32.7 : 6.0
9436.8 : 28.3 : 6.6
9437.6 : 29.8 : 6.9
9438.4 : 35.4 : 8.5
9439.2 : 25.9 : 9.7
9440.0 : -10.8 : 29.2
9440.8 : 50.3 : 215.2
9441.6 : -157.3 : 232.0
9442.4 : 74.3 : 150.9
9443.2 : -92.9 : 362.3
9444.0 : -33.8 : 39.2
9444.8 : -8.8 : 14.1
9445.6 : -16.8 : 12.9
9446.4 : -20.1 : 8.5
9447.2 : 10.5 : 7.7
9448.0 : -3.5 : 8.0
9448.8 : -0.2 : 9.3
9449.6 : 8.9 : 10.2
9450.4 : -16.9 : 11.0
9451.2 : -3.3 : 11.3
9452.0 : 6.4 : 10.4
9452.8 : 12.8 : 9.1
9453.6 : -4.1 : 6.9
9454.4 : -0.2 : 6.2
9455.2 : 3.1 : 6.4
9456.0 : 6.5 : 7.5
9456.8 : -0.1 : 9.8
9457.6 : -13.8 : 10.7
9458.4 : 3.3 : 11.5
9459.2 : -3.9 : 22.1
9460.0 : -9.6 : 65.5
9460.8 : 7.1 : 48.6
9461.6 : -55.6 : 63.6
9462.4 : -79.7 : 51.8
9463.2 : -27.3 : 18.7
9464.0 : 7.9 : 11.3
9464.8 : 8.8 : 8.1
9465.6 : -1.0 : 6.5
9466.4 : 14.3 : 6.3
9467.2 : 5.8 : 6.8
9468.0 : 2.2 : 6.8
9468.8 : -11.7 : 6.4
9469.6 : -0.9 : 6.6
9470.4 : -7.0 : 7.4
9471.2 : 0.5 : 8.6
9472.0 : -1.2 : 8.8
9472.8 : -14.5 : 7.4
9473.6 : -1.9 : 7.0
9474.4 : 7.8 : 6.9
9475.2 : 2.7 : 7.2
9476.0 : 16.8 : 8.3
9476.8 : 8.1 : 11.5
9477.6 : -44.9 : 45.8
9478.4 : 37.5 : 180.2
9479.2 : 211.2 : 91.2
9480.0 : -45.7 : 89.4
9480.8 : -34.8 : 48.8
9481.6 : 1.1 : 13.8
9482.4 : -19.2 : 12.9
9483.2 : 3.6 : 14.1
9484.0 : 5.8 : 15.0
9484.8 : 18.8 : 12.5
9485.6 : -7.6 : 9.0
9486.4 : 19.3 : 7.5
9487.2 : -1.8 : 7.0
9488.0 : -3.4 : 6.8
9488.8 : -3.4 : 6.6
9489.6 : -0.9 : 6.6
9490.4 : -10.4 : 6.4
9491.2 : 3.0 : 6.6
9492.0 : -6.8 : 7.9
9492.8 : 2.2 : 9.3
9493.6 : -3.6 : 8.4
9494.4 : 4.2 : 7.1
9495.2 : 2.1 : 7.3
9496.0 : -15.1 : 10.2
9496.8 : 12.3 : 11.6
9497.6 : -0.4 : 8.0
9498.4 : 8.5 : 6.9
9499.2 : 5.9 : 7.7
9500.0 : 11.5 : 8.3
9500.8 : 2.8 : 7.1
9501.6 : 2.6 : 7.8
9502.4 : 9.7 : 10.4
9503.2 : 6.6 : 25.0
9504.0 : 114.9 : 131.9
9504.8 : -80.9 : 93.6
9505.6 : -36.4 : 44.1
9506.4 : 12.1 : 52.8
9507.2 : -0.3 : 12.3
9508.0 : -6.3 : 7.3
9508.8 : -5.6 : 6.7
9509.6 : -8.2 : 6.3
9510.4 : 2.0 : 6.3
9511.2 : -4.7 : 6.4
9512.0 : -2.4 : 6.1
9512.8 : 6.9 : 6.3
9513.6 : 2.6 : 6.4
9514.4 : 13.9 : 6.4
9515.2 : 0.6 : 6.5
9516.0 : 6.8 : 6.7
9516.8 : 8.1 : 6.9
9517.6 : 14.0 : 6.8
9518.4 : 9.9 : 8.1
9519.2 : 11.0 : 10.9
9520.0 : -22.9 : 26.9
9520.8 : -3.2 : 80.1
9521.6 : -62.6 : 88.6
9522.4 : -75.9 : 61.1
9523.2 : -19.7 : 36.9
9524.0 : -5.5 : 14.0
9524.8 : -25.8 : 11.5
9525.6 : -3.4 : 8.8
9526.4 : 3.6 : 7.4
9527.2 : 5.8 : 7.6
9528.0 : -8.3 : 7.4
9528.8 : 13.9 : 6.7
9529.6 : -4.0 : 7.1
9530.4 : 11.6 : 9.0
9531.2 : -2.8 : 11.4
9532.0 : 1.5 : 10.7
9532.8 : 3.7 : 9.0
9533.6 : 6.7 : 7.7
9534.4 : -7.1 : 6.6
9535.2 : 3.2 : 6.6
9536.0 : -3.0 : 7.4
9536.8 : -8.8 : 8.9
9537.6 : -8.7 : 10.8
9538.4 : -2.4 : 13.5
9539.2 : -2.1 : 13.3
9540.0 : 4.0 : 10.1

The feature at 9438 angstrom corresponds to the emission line Hbeta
